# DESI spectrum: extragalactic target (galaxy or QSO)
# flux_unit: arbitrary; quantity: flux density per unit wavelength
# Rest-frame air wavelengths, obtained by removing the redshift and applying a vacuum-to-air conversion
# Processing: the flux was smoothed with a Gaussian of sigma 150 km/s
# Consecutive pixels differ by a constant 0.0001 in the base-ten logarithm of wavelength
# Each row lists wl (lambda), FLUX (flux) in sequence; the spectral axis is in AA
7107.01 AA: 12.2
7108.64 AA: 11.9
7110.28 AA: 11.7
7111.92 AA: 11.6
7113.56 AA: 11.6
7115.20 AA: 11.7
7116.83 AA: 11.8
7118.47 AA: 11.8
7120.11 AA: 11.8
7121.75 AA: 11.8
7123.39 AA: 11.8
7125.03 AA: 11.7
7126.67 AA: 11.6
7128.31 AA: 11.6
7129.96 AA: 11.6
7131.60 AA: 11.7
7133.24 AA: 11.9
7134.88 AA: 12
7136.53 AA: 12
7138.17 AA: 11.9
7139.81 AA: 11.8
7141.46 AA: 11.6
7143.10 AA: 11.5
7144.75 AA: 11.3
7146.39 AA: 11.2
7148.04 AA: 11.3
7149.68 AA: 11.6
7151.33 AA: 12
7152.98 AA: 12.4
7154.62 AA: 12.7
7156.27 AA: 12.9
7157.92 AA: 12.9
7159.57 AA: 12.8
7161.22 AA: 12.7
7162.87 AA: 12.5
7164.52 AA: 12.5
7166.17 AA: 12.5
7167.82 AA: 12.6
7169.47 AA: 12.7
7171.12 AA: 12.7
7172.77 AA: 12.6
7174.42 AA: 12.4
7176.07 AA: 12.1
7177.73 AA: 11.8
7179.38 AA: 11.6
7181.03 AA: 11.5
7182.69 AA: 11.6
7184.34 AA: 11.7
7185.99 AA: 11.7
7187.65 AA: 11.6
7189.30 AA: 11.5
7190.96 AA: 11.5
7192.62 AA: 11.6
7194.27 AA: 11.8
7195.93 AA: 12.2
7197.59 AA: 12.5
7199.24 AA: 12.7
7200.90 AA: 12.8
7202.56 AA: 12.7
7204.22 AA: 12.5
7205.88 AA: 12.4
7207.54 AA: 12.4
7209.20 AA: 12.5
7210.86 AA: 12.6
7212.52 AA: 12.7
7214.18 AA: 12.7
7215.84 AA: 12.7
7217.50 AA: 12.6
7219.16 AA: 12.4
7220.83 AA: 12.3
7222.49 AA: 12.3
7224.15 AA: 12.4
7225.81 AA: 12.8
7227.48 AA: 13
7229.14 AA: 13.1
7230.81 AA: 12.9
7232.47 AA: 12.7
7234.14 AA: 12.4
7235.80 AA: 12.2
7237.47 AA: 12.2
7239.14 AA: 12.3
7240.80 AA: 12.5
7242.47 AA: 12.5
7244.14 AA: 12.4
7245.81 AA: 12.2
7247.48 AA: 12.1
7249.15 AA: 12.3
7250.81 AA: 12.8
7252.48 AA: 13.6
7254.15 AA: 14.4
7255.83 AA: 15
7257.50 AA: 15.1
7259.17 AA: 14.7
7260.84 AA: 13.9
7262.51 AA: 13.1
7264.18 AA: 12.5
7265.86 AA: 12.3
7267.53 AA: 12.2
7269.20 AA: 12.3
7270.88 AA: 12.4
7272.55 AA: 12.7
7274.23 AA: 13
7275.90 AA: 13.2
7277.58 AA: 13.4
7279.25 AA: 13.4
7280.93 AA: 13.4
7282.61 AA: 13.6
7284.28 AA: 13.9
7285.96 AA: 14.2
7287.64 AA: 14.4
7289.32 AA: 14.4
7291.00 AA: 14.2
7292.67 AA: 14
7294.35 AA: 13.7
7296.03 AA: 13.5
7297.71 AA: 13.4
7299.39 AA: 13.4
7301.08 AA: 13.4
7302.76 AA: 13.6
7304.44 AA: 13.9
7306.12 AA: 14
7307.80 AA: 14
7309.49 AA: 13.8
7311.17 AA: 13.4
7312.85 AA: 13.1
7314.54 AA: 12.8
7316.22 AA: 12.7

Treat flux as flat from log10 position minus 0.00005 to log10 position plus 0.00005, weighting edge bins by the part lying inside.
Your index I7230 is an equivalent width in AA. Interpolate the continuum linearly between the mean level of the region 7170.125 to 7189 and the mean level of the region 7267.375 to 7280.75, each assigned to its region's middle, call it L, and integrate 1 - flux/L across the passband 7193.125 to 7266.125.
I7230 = -2.0 AA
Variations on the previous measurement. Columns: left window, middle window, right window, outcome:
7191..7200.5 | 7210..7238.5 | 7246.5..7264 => 0.6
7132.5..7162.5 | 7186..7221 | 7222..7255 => 0.3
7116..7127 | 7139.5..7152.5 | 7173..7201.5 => 0.3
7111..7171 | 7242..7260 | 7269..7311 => -0.3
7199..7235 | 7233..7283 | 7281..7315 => 0.7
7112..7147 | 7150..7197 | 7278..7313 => 0.2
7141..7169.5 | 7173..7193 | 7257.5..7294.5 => 1.2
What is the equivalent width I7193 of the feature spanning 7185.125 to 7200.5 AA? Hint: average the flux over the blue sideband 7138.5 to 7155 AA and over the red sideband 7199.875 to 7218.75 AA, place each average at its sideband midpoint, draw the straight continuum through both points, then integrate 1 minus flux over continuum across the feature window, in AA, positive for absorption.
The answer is 0.6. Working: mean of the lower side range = 11.7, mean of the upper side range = 12.6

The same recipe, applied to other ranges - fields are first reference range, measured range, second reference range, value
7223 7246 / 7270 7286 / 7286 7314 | 0.1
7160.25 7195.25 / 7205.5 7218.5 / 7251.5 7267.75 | 0.2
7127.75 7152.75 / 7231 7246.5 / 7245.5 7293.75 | 0.7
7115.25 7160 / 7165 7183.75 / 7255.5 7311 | 0.2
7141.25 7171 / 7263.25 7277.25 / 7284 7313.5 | 0.9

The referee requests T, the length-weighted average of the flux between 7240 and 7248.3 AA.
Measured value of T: 12.3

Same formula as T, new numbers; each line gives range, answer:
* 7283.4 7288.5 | 14.2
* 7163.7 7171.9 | 12.6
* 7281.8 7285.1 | 13.8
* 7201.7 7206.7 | 12.5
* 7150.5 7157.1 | 12.5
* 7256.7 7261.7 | 14.6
